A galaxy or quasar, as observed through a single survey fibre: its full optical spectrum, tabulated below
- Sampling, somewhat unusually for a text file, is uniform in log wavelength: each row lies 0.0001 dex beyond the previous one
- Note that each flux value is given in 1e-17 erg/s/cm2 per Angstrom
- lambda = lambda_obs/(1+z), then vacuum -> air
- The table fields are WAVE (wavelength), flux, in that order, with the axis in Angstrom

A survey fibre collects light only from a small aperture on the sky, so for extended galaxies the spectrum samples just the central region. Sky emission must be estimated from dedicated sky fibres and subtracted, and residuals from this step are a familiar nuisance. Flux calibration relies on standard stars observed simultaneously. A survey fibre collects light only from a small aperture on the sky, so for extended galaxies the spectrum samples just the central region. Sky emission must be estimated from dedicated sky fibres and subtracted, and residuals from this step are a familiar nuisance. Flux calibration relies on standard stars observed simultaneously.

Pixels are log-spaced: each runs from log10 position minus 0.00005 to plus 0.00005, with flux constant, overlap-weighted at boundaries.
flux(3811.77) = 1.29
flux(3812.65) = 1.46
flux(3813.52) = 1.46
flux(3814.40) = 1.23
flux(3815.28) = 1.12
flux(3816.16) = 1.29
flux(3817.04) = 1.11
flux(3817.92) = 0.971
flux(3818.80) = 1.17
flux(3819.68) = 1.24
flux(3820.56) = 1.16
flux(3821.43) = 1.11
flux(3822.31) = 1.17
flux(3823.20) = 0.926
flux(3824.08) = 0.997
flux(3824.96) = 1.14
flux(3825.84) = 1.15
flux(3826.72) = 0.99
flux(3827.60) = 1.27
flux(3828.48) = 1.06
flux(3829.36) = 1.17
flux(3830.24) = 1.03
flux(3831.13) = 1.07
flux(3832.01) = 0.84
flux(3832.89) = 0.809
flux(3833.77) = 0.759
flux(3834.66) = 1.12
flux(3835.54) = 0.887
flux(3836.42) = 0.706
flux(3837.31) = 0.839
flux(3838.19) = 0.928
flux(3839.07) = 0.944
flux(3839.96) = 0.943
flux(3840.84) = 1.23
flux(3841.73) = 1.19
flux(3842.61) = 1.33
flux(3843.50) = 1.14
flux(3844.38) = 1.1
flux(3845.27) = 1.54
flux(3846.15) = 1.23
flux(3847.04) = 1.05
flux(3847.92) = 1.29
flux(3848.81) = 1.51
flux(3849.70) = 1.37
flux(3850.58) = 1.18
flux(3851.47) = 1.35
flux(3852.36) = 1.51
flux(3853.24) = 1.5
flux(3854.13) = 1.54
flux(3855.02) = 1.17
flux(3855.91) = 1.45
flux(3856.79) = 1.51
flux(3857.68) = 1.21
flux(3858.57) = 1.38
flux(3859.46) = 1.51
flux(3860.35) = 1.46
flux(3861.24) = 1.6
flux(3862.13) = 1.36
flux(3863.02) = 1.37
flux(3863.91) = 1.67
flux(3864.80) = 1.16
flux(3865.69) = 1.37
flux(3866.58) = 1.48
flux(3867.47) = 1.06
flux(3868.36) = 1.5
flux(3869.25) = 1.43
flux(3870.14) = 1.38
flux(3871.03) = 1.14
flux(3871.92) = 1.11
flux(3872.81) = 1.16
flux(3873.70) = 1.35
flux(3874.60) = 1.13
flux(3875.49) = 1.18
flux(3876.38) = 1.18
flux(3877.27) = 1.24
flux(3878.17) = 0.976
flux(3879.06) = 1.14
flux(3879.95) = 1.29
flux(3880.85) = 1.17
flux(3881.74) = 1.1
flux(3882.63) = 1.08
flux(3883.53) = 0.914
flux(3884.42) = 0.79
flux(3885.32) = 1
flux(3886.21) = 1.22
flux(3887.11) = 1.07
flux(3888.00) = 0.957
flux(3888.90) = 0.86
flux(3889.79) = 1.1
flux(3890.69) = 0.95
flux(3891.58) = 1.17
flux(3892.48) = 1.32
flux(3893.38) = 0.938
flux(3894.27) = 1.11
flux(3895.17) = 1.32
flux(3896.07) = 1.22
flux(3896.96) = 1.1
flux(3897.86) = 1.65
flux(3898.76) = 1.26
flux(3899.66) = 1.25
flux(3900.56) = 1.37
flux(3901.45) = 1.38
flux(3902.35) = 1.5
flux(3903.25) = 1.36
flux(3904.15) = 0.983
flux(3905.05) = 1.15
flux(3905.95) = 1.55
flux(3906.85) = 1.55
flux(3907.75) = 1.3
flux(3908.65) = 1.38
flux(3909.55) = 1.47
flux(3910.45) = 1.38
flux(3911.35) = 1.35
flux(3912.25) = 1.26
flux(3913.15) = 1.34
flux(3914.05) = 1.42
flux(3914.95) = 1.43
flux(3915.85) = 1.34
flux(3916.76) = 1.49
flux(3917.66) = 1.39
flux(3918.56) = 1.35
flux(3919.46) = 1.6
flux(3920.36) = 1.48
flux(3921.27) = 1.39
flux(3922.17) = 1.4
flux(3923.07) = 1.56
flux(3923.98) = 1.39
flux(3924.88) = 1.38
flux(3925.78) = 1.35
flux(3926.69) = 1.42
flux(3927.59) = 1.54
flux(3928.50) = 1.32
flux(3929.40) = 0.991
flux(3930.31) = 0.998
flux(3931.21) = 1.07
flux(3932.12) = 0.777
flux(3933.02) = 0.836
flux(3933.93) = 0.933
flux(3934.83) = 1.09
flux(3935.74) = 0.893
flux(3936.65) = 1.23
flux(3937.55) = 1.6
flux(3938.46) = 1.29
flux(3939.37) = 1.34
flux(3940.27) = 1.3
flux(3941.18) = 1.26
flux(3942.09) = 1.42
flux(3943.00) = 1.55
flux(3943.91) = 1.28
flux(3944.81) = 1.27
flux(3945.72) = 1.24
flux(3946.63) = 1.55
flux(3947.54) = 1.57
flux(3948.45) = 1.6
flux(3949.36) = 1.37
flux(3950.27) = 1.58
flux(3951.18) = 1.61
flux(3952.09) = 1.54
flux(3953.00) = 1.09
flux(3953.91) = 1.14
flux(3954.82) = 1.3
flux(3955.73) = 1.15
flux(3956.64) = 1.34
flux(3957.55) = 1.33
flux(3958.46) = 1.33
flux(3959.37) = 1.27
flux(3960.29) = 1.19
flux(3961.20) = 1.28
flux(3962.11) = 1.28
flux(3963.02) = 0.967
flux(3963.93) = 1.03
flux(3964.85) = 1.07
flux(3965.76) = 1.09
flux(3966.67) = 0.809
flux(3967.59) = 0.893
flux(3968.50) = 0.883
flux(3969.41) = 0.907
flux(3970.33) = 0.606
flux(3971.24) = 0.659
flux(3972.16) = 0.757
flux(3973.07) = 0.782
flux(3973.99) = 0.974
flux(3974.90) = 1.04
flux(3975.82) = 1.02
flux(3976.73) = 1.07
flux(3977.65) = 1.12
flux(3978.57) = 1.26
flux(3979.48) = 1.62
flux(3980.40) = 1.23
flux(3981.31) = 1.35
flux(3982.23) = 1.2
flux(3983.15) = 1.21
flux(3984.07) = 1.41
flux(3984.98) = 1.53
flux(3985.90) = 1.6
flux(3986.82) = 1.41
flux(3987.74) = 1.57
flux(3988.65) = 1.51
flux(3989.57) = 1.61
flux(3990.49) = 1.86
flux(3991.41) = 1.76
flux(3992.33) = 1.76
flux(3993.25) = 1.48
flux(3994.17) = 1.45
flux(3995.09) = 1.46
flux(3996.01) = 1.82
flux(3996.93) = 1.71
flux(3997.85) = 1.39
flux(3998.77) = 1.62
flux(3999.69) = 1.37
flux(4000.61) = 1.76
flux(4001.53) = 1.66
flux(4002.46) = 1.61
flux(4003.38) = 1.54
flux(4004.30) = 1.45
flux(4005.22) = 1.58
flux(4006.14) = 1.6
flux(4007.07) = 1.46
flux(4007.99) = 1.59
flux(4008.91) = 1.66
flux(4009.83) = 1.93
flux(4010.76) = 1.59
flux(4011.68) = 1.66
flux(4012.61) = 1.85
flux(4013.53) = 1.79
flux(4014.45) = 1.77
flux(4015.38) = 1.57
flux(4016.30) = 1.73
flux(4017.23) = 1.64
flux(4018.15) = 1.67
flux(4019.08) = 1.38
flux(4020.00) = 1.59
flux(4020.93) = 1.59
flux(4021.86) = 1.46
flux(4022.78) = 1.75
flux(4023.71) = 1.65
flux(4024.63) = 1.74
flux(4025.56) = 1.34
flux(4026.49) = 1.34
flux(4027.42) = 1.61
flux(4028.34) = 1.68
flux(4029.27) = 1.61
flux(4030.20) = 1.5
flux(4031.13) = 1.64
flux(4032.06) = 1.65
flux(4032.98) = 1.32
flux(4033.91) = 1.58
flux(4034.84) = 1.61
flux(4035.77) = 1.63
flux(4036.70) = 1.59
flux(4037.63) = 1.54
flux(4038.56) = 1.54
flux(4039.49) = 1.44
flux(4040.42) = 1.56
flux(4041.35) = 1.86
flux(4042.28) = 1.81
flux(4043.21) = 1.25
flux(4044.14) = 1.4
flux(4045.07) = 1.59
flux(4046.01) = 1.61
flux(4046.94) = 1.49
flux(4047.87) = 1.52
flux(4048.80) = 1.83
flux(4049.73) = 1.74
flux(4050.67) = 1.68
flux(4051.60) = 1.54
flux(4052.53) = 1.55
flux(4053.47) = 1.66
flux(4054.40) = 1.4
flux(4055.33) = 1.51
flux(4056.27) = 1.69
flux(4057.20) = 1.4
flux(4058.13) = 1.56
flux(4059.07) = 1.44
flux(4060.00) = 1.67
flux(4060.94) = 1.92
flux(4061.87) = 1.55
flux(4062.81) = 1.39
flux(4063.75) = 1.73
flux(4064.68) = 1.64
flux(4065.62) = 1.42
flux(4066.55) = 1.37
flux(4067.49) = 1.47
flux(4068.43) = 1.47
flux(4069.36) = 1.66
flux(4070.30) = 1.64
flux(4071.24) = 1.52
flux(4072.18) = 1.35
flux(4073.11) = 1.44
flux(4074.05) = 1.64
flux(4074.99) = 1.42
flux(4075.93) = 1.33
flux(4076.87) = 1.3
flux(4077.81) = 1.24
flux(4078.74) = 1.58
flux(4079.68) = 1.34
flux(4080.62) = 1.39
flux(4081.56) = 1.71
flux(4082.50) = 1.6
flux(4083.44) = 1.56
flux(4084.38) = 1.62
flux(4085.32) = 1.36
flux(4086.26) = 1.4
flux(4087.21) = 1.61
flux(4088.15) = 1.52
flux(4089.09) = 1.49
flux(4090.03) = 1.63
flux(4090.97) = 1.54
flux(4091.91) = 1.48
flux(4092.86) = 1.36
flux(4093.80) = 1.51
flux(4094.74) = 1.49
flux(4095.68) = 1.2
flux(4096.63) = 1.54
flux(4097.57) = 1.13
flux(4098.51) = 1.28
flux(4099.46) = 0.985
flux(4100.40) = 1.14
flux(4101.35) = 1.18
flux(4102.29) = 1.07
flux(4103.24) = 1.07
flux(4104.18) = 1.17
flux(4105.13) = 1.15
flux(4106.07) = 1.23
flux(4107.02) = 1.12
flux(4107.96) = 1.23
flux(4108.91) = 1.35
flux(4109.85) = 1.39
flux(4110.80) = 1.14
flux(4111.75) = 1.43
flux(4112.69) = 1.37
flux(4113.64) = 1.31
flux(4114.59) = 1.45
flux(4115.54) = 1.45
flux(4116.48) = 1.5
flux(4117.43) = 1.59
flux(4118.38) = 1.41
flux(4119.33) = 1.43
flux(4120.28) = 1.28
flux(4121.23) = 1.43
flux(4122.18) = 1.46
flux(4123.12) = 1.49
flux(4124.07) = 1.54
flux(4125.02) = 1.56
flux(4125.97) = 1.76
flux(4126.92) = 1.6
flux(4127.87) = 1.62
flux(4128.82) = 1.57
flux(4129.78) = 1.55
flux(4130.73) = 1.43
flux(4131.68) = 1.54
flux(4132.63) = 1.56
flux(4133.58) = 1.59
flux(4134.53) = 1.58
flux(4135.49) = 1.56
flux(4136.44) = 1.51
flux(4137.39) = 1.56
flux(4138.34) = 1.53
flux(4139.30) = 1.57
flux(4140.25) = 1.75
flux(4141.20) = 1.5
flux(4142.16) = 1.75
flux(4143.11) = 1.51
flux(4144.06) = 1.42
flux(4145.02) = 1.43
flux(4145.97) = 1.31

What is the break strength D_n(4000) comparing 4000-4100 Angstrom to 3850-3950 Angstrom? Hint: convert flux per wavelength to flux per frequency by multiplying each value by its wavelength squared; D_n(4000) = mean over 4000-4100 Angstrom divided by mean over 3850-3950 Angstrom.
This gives 1.3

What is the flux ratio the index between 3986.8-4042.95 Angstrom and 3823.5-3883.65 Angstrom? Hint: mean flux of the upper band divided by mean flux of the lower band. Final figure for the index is 1.3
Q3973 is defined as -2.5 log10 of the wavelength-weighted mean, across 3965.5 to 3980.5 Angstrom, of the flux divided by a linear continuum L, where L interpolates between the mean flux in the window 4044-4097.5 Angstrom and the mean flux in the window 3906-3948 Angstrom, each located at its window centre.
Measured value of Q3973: 0.38 mag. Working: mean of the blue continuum 1.32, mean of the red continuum 1.52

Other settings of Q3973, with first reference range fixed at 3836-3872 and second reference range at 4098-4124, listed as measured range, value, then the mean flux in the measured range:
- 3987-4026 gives -0.239 mag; 1.62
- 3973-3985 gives 0.081 mag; 1.2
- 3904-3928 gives -0.086 mag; 1.4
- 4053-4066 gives -0.205 mag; 1.57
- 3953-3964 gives 0.065 mag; 1.22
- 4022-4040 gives -0.202 mag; 1.56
